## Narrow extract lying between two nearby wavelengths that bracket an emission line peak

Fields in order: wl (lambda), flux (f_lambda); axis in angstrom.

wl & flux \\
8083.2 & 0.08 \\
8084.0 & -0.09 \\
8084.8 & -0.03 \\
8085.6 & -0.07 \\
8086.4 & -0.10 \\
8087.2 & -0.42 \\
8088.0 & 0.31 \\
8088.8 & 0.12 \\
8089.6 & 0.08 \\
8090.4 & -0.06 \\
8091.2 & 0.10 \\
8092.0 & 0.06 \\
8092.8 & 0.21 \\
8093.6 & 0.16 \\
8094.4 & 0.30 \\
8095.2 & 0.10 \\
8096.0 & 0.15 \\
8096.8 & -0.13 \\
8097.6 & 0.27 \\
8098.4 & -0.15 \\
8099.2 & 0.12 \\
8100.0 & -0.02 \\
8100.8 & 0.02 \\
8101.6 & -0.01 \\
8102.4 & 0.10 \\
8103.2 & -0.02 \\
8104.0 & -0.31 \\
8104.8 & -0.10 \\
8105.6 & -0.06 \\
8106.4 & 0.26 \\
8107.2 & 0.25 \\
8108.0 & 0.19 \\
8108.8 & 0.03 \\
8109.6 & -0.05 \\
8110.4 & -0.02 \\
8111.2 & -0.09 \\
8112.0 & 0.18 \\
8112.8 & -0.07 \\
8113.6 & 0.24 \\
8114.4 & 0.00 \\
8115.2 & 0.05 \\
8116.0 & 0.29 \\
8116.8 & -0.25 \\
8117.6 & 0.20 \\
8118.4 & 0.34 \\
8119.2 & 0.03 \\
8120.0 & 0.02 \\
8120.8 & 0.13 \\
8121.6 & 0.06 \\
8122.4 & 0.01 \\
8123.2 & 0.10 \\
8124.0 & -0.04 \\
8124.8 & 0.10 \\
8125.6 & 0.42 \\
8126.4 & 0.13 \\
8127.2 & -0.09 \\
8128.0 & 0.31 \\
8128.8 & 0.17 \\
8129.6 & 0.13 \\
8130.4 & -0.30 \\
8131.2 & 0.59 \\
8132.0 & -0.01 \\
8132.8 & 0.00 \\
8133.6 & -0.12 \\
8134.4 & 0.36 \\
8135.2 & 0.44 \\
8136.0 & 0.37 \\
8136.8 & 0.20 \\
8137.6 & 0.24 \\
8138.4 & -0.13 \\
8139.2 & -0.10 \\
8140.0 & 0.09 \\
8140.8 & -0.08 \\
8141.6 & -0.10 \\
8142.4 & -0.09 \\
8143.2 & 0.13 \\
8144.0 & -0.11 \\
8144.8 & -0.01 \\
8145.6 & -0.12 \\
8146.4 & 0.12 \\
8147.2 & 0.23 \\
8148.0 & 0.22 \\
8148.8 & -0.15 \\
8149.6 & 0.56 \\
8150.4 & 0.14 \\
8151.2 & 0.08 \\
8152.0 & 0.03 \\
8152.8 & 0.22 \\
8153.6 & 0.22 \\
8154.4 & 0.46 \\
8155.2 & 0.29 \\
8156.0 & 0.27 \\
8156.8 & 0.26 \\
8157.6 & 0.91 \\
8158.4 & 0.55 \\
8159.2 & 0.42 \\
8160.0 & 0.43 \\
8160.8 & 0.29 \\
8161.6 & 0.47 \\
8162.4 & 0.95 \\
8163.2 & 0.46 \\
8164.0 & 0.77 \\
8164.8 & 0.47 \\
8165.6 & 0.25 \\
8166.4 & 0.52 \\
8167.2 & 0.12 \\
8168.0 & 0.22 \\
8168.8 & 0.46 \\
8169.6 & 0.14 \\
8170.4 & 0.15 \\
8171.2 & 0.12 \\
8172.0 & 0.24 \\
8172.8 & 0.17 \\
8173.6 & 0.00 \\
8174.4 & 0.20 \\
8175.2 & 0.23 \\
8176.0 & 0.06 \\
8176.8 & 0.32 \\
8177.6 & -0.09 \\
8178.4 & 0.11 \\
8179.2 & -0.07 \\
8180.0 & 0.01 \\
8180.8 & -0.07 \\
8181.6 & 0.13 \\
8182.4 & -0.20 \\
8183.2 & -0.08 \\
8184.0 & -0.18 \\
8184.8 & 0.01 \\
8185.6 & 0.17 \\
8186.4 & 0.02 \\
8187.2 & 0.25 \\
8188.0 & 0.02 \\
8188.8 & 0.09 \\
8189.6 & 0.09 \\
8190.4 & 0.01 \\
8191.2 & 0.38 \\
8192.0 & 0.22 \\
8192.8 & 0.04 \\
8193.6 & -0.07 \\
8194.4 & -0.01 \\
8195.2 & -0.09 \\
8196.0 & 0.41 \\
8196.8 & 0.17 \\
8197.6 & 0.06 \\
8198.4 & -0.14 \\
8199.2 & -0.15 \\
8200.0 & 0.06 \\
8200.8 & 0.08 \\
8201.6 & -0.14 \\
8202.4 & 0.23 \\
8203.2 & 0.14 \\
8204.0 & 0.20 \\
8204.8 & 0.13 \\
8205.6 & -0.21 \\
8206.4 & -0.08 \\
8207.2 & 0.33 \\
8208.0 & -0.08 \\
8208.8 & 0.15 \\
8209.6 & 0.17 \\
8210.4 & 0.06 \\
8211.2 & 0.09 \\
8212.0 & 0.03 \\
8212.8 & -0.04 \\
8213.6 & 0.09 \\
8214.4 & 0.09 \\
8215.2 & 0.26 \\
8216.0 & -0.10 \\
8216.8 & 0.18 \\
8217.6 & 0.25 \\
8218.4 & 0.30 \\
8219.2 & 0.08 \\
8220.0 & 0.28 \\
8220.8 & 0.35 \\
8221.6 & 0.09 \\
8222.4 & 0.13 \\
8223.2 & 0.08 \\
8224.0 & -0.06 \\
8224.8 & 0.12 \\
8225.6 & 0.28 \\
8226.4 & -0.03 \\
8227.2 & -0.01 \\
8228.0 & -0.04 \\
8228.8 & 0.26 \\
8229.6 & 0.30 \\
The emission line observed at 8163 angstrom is [O II]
